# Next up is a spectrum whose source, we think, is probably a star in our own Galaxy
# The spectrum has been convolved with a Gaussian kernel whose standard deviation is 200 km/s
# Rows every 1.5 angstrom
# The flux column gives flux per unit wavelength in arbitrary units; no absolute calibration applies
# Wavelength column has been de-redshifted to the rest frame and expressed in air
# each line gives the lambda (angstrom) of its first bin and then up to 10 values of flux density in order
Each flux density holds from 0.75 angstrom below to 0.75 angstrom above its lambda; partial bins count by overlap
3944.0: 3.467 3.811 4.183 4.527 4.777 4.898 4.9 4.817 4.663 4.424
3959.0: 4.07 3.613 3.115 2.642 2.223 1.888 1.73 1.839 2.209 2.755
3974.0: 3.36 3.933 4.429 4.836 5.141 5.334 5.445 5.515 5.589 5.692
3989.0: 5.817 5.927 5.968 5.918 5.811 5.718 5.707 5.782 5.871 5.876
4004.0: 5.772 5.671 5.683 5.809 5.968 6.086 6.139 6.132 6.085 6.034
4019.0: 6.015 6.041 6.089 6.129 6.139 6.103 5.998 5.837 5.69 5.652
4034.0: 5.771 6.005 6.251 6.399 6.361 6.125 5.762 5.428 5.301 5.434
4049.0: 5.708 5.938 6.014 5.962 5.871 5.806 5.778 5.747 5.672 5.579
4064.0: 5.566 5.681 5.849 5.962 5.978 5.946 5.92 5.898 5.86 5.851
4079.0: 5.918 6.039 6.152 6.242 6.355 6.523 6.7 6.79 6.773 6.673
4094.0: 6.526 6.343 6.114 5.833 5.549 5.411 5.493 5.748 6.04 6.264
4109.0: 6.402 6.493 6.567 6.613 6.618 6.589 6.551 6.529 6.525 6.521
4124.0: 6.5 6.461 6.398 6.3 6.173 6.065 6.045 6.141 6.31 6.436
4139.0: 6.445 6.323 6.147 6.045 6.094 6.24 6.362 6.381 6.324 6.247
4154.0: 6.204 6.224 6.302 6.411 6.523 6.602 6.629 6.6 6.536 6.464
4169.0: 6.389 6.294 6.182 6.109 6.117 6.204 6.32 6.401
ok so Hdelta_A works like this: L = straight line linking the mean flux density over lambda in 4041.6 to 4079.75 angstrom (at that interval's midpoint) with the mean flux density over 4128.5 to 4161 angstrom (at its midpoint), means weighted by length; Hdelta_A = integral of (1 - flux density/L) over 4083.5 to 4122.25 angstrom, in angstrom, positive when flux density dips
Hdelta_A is -1.9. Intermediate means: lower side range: 5.78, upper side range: 6.26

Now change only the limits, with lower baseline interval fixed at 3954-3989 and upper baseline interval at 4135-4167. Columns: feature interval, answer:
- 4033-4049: -3.3 angstrom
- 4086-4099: -2.2 angstrom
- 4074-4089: -2.1 angstrom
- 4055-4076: -2.5 angstrom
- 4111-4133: -1.8 angstrom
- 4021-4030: -2.7 angstrom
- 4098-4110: -0.3 angstrom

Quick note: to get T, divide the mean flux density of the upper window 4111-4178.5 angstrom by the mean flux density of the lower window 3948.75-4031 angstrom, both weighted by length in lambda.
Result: 1.27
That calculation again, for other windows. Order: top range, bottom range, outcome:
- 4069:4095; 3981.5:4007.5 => 1.09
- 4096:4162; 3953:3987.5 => 1.62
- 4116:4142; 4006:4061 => 1.07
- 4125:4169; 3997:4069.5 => 1.08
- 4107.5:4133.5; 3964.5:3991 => 1.57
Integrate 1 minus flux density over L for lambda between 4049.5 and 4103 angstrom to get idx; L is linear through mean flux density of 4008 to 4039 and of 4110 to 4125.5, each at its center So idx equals 2.5 angstrom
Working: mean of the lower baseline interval 6.02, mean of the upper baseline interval 6.55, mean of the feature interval 6.01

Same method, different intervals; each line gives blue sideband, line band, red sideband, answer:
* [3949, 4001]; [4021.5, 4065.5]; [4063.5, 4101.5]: -2.9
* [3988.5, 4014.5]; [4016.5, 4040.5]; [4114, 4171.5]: -0.3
